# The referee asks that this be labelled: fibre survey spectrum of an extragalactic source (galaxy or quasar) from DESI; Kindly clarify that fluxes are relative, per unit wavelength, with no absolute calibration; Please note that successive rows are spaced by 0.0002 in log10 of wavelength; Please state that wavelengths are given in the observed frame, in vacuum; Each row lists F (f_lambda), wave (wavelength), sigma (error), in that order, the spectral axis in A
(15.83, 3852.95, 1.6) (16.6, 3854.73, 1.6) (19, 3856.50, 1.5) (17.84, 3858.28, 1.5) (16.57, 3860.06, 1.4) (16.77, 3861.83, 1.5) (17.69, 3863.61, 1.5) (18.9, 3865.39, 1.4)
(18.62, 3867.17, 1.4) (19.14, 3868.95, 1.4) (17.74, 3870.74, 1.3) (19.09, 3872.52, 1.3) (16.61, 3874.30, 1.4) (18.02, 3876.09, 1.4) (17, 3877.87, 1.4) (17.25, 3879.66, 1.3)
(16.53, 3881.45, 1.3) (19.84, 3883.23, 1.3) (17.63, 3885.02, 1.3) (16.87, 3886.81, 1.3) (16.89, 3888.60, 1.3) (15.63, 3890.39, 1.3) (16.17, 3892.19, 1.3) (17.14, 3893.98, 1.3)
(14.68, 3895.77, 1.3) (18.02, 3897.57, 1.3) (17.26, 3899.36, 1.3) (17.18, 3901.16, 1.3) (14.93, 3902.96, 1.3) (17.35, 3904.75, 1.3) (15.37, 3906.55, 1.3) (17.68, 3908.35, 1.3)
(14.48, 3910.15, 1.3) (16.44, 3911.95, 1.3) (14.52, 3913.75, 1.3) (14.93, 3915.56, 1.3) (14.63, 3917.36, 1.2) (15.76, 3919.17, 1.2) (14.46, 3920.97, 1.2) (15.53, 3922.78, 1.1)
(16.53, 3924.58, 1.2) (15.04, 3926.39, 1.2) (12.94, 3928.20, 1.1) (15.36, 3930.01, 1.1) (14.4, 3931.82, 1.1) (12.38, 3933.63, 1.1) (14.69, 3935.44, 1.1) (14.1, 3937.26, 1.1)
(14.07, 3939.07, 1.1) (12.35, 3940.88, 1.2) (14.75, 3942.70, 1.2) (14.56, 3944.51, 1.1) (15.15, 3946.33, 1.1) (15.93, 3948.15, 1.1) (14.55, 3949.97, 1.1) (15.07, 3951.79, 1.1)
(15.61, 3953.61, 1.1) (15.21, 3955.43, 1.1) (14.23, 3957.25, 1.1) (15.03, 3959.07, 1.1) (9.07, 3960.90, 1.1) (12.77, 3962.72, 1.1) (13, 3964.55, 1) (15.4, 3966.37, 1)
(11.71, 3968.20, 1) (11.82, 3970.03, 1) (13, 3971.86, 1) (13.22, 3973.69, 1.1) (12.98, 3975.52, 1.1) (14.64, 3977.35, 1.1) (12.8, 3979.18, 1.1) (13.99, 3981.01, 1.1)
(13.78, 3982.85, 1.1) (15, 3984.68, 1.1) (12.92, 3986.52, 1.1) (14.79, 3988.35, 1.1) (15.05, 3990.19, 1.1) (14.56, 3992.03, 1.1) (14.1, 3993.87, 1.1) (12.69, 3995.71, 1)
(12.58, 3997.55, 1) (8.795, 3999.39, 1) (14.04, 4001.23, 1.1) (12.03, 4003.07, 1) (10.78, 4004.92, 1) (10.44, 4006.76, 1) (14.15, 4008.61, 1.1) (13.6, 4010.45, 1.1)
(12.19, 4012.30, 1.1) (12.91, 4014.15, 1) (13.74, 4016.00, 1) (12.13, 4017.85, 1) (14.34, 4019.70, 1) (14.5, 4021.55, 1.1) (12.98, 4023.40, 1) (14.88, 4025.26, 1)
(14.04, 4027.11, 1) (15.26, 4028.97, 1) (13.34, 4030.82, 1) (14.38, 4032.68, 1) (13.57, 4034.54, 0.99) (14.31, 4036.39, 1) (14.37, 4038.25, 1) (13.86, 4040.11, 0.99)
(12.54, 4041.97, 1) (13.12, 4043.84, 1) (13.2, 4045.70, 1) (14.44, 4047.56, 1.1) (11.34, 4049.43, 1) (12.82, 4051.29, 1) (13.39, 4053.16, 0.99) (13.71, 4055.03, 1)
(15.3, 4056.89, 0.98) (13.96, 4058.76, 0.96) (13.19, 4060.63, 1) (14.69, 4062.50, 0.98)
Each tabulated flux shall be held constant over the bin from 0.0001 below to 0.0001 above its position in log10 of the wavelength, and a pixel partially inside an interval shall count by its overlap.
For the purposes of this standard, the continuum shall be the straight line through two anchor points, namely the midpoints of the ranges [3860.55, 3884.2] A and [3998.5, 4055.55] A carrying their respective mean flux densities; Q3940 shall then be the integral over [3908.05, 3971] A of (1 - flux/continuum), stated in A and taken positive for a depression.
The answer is 6.0 A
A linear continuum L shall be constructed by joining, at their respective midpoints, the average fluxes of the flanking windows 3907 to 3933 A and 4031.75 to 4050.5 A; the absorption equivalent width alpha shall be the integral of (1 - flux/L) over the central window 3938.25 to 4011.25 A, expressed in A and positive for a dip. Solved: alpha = 4.7 A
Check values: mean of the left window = 15.2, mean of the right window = 13.5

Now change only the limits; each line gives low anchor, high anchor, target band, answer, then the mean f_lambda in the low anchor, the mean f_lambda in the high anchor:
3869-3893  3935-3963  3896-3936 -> 0.8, 17.4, 14.2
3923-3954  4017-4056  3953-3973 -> 1.4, 14.6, 13.6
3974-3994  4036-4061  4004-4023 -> 1.3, 14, 13.5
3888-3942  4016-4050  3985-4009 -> 2.3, 15.3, 13.7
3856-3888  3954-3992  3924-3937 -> 0.8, 17.8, 13.6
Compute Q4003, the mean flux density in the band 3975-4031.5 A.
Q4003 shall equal 13.4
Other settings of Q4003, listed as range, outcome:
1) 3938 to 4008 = 13.5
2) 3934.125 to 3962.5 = 14.2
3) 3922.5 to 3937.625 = 14.5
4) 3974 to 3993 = 14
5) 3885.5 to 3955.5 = 15.4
